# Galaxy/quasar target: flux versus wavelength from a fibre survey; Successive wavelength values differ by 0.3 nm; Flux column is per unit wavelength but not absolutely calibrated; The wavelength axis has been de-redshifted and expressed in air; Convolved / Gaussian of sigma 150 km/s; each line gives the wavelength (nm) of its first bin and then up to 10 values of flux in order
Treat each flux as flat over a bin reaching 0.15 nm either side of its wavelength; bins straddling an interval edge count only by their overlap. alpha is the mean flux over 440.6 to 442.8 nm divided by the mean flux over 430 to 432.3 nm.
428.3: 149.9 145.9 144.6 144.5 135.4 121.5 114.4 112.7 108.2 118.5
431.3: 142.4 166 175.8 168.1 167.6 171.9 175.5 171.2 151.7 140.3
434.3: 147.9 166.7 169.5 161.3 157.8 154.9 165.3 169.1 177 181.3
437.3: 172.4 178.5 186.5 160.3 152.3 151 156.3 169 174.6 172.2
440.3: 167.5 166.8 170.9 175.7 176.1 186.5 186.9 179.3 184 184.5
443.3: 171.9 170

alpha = 1.3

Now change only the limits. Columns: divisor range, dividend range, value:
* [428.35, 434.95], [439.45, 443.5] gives 1.19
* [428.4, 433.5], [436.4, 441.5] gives 1.16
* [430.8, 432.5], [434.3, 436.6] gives 1.06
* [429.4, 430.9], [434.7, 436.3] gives 1.38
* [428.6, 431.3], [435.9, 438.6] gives 1.35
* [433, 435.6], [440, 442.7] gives 1.10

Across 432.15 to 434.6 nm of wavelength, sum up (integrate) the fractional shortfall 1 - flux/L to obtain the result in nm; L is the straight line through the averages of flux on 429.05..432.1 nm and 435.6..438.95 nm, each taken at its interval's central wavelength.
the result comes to -0.23 nm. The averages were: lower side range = 134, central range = 162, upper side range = 168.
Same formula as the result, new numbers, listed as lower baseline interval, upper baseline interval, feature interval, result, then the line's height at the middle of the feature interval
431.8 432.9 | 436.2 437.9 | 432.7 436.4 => 0.25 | 173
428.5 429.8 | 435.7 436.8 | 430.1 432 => 0.17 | 147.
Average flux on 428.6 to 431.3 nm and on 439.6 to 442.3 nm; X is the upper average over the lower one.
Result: 1.38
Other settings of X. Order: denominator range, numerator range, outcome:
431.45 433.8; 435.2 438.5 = 1.00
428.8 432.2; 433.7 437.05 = 1.19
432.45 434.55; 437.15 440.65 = 1.04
